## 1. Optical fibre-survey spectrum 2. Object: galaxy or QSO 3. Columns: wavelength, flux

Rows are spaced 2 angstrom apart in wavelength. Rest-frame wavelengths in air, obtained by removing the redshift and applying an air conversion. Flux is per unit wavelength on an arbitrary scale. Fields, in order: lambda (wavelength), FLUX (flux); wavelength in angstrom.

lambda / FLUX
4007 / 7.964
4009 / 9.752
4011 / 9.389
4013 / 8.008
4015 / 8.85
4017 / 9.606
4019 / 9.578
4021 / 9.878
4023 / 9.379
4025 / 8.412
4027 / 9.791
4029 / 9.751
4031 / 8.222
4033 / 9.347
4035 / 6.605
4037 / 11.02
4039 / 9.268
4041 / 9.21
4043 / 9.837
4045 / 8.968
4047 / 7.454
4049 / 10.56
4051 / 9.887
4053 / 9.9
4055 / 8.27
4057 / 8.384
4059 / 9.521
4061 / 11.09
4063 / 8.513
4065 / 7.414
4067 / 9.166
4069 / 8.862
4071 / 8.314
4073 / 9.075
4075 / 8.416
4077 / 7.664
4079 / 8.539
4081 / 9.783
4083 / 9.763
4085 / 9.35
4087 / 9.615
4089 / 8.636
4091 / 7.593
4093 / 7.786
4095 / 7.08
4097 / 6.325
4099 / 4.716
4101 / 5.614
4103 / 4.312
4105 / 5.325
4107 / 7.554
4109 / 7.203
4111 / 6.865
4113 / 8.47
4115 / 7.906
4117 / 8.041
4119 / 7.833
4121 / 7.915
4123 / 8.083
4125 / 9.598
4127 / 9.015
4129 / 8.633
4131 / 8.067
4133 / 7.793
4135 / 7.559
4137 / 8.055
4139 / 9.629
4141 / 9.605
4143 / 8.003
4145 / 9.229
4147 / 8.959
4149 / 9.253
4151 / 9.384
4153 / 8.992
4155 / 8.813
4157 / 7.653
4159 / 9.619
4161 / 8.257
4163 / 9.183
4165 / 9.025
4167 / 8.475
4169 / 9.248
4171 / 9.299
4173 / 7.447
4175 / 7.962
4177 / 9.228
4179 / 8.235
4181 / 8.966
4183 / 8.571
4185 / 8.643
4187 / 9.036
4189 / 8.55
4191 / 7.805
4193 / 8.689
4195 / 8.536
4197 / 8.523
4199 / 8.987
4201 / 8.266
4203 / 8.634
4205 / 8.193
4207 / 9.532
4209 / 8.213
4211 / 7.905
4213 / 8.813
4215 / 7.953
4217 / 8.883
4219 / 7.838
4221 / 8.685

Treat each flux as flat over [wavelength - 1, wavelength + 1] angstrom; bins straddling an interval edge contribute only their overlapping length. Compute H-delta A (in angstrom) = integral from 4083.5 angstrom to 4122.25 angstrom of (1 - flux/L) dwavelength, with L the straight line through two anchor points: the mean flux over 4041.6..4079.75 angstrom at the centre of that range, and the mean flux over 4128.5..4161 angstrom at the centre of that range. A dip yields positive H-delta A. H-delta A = 6.6 angstrom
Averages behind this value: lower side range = 8.94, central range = 7.31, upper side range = 8.69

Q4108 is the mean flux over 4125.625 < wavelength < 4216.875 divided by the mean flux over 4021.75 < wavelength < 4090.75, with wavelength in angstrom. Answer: 0.95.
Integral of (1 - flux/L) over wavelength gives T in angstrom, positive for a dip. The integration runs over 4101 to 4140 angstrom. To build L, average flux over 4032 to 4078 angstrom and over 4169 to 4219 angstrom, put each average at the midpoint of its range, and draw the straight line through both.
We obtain 4.6 angstrom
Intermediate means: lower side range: 8.99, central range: 7.73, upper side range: 8.54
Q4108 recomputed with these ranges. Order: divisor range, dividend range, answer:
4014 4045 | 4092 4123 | 0.75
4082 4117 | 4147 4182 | 1.20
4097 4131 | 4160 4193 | 1.18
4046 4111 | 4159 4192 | 1.06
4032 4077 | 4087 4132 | 0.82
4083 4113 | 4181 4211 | 1.20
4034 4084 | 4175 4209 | 0.96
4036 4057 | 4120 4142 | 0.91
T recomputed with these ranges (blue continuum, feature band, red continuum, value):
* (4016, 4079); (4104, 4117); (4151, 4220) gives 2.3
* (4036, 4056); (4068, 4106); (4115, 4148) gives 5.4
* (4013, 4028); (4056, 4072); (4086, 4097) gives -0.8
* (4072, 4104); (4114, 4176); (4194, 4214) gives -3.4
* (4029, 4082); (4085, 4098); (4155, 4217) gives 1.4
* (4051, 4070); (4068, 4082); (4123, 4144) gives 0.5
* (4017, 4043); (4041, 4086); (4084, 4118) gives -4.2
